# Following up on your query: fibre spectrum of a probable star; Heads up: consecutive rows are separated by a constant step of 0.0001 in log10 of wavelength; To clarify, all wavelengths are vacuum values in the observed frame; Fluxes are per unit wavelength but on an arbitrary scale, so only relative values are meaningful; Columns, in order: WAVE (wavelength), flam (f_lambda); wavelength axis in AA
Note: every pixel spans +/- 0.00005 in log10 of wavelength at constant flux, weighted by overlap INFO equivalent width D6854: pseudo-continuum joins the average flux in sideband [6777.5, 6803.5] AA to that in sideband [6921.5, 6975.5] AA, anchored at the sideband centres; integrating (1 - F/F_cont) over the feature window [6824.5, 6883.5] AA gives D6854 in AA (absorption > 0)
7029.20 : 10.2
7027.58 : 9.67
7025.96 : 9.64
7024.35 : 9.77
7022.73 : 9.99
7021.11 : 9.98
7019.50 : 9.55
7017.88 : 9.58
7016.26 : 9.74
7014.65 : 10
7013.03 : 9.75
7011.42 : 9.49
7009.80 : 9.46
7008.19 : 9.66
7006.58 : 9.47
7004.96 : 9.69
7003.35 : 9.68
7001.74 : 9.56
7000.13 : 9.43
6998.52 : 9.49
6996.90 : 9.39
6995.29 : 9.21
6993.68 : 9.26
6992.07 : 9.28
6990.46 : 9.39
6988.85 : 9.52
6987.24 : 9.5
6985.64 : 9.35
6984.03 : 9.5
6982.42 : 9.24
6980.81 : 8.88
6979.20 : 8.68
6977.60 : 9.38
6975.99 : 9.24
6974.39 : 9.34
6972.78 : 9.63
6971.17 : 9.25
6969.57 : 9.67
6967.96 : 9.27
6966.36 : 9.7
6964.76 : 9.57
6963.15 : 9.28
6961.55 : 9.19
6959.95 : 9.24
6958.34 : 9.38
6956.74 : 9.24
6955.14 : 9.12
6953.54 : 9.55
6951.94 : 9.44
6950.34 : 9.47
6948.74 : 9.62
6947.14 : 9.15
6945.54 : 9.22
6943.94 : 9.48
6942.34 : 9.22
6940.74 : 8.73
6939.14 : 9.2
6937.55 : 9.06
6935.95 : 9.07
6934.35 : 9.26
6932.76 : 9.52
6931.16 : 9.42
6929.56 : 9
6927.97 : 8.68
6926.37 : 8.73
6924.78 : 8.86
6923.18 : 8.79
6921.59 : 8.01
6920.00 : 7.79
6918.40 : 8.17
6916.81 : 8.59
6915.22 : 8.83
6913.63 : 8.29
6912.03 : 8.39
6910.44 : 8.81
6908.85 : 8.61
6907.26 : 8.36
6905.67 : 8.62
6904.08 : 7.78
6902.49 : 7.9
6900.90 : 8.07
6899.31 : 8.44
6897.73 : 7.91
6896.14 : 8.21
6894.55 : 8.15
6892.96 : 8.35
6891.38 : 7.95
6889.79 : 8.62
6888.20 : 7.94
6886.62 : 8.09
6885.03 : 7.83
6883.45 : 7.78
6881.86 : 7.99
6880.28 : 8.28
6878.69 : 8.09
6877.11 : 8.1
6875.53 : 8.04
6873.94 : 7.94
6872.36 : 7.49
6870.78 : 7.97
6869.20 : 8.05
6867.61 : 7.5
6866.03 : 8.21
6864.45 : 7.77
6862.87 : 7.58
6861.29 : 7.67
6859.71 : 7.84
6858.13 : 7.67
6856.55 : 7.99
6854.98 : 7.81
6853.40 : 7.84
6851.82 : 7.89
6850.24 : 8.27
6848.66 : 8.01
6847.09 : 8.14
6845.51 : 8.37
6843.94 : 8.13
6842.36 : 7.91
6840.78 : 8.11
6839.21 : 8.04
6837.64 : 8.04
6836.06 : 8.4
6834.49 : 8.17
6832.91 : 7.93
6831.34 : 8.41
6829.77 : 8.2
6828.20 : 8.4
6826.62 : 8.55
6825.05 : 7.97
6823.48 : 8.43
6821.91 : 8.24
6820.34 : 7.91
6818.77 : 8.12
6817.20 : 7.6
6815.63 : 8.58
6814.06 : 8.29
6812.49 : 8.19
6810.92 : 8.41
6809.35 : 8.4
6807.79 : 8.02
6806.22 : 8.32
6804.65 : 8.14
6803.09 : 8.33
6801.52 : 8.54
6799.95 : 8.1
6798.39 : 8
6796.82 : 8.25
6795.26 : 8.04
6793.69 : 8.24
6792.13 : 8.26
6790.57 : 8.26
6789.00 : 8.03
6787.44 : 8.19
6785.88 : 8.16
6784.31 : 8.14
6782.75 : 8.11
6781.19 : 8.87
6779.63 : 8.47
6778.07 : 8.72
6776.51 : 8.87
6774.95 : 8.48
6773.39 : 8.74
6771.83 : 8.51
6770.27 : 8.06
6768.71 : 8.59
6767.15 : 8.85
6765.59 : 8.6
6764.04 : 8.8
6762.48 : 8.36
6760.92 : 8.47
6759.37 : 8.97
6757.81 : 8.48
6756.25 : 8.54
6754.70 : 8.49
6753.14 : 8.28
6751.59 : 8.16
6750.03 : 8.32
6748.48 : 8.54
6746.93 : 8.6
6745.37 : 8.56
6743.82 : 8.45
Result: 4.3 AA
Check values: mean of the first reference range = 8.27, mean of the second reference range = 9.23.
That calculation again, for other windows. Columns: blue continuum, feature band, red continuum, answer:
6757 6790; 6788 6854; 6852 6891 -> 0.3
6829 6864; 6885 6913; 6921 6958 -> 1.3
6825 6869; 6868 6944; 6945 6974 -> 2.9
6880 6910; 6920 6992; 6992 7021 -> -2.4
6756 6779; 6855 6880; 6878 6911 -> 1.2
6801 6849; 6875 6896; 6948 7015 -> 1.4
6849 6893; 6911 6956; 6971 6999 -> -1.3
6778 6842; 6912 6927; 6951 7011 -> 0.9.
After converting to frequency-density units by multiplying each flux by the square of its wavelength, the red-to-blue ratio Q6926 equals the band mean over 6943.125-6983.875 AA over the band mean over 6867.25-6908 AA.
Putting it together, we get 1.18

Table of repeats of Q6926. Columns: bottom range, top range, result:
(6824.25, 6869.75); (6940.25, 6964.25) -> 1.19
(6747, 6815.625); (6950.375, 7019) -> 1.19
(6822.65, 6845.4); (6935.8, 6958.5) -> 1.17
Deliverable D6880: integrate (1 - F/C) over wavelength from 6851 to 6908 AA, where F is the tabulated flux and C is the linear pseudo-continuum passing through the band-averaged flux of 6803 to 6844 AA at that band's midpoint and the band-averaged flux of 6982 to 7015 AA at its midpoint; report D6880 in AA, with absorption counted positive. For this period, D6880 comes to 4.1 AA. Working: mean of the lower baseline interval 8.19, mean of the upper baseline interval 9.49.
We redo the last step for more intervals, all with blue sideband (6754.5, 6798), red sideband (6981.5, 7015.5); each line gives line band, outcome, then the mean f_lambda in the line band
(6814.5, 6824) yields 0.6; 8.14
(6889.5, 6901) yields 1.0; 8.21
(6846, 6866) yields 2.1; 7.89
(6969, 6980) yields 0.1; 9.31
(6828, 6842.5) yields 0.9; 8.17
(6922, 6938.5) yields 0.3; 9.02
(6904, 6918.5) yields 0.9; 8.49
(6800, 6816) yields 0.5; 8.3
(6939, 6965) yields -0.1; 9.29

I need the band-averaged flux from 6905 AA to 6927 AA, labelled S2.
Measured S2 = 8.49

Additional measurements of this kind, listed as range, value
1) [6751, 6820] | 8.36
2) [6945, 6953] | 9.39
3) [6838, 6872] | 7.94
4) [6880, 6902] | 8.11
